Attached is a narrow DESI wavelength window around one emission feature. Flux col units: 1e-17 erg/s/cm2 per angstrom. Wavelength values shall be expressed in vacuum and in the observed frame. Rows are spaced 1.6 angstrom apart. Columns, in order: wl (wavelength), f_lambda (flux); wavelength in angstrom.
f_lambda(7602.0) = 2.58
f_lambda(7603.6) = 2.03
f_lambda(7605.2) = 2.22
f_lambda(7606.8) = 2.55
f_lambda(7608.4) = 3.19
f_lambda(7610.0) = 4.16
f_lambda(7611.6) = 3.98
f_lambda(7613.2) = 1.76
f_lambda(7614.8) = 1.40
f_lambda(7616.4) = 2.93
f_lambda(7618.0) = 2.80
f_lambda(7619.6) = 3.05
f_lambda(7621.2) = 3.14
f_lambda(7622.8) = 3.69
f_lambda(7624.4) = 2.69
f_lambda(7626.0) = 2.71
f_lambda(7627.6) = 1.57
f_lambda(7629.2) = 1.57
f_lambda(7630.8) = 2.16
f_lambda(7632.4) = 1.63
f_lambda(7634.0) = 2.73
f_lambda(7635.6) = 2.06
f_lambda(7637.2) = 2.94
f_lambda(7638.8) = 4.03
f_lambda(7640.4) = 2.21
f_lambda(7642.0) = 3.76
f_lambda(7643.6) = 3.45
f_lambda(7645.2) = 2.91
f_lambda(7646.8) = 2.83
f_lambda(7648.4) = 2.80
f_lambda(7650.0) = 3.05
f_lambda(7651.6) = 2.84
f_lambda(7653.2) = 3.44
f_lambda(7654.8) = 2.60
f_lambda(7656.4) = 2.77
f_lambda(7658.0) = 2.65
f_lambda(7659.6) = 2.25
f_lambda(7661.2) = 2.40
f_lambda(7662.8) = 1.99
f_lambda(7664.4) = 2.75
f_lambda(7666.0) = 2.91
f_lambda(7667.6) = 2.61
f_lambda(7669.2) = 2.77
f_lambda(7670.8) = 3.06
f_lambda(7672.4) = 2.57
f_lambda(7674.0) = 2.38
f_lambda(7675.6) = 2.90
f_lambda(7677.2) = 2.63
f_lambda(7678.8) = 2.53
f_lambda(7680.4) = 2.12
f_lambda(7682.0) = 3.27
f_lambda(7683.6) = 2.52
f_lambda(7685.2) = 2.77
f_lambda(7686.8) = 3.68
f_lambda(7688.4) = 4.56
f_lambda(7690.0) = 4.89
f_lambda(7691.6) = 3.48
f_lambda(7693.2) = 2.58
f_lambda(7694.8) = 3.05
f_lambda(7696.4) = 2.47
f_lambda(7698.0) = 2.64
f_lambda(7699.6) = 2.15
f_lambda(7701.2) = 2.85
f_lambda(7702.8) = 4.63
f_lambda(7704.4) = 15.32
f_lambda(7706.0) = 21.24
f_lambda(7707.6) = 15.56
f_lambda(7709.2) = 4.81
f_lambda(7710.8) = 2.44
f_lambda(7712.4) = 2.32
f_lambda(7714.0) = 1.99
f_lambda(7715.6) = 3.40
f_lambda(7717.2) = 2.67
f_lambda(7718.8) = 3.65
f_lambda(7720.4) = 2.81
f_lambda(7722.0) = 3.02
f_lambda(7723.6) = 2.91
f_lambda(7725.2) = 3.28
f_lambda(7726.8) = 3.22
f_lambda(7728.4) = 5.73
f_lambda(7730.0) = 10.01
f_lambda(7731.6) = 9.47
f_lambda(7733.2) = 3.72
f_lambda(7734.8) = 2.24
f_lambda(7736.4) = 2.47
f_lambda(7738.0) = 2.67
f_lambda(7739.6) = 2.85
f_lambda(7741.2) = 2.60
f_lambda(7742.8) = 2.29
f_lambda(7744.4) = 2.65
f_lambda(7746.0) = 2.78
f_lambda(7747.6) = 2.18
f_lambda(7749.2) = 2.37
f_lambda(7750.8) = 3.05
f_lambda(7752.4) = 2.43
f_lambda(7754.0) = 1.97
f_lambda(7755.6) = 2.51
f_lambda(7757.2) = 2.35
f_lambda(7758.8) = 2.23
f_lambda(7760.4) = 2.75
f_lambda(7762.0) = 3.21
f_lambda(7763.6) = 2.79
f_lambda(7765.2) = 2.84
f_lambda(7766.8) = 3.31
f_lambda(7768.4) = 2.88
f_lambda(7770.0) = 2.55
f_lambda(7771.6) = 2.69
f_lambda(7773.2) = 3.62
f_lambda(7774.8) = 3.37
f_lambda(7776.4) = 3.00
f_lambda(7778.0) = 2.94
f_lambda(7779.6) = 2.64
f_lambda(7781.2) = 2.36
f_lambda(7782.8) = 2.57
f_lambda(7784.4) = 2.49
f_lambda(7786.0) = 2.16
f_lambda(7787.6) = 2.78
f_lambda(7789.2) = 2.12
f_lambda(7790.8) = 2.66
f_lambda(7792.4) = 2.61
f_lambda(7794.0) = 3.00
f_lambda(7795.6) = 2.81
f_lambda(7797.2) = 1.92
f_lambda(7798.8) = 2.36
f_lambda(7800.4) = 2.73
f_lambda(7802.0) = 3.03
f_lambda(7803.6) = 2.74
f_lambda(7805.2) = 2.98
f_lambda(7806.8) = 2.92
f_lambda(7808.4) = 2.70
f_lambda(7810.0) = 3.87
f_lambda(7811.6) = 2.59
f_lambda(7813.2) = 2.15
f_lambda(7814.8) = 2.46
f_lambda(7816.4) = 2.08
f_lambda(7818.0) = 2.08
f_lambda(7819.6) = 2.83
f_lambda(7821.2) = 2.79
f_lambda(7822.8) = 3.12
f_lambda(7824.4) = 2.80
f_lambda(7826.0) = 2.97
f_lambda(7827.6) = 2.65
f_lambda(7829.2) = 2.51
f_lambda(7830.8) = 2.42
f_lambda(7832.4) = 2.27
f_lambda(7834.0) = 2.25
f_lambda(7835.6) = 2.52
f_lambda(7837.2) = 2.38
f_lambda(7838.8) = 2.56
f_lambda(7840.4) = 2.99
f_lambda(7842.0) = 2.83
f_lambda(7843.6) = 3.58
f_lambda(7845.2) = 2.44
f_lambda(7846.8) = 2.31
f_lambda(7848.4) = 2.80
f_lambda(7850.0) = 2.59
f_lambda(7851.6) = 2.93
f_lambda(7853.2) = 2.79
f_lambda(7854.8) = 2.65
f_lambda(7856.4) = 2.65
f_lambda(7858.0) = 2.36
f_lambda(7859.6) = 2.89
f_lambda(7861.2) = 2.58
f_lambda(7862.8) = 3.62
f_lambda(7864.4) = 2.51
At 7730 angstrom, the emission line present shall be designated [N II]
